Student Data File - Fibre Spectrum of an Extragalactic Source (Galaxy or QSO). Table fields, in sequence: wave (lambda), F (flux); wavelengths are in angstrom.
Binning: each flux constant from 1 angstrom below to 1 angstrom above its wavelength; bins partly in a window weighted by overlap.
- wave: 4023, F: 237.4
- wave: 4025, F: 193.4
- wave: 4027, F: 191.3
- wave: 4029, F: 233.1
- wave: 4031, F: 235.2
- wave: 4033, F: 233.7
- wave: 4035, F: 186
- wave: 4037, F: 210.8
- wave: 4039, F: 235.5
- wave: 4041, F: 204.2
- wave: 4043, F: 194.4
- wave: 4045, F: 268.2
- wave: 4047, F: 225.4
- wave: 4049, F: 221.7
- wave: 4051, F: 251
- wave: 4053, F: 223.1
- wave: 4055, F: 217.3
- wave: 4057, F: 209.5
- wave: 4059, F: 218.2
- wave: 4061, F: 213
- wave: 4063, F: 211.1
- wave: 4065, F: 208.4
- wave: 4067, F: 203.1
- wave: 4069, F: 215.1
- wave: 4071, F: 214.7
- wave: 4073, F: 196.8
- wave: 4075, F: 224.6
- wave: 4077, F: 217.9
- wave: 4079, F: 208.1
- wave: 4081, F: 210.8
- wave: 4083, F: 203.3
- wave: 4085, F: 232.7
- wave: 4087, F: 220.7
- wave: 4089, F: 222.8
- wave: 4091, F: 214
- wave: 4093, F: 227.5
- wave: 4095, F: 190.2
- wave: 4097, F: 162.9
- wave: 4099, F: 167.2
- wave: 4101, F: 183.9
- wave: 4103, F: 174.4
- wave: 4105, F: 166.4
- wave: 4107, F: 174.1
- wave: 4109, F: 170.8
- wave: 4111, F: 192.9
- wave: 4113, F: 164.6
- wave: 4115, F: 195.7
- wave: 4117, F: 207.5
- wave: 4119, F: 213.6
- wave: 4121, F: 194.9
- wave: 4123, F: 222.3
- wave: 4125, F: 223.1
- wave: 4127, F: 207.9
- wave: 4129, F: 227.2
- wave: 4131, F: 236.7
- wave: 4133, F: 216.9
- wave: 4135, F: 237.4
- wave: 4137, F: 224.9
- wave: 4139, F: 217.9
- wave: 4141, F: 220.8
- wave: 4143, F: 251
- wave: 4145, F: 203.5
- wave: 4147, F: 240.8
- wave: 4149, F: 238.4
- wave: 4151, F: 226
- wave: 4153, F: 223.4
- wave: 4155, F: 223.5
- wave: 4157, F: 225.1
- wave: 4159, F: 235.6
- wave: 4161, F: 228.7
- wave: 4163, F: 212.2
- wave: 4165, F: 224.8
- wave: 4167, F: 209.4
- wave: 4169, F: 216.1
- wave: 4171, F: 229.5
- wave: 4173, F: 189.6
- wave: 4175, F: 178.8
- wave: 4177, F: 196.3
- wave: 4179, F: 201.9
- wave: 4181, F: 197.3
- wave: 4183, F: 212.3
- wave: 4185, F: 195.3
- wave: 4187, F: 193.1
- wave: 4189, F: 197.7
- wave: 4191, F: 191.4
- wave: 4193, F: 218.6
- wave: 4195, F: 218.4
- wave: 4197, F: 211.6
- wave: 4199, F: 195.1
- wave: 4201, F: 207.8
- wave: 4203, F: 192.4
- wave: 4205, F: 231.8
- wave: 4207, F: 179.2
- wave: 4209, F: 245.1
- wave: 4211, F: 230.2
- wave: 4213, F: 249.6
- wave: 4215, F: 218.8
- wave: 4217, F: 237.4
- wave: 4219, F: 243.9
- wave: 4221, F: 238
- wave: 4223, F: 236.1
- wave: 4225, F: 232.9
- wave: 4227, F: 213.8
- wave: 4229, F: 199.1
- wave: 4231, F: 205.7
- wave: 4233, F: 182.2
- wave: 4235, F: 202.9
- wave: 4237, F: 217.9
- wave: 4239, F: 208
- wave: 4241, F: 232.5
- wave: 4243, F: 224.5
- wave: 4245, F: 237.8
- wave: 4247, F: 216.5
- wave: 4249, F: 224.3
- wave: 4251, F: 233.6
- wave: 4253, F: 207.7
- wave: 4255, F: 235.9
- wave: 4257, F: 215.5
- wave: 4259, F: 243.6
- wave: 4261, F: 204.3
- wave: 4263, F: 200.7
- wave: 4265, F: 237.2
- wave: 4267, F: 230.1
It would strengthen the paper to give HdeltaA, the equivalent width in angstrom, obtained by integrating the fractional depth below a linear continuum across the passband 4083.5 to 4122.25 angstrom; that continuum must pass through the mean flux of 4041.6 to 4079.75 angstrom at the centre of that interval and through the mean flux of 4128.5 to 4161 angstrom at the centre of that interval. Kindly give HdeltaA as 5.1 angstrom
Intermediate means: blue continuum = 218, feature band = 194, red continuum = 228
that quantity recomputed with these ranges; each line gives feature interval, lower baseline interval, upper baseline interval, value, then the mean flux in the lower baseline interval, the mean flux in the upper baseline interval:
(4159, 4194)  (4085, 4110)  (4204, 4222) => 1.9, 191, 230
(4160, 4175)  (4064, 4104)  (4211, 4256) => 0.1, 205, 223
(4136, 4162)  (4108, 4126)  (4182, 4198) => -3.4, 198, 205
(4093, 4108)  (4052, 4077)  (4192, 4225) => 2.6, 213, 222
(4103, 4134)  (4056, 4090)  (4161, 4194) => 1.4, 214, 205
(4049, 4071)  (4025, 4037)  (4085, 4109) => -1.4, 214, 192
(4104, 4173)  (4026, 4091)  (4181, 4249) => 0.6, 217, 216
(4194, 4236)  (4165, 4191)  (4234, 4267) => -1.1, 202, 222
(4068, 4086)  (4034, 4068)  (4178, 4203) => 0.1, 218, 203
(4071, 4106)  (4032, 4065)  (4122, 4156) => 3.3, 220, 226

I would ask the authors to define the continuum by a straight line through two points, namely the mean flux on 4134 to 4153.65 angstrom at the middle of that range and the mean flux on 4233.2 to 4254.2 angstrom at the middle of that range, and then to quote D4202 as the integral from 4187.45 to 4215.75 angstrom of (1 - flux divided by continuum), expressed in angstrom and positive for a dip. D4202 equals 1.3 angstrom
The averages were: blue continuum 228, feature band 213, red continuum 219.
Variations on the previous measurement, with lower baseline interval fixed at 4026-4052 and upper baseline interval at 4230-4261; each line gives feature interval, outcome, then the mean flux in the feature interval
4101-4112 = 2.2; 176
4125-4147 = -0.4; 225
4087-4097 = 0.5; 209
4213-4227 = -1.0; 234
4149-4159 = -0.3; 227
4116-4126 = 0.4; 212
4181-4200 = 1.4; 203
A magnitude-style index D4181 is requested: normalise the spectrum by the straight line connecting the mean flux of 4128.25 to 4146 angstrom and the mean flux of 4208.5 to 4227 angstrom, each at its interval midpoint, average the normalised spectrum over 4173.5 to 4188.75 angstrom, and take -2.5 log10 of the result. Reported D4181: 0.18 mag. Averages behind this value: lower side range 226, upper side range 235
